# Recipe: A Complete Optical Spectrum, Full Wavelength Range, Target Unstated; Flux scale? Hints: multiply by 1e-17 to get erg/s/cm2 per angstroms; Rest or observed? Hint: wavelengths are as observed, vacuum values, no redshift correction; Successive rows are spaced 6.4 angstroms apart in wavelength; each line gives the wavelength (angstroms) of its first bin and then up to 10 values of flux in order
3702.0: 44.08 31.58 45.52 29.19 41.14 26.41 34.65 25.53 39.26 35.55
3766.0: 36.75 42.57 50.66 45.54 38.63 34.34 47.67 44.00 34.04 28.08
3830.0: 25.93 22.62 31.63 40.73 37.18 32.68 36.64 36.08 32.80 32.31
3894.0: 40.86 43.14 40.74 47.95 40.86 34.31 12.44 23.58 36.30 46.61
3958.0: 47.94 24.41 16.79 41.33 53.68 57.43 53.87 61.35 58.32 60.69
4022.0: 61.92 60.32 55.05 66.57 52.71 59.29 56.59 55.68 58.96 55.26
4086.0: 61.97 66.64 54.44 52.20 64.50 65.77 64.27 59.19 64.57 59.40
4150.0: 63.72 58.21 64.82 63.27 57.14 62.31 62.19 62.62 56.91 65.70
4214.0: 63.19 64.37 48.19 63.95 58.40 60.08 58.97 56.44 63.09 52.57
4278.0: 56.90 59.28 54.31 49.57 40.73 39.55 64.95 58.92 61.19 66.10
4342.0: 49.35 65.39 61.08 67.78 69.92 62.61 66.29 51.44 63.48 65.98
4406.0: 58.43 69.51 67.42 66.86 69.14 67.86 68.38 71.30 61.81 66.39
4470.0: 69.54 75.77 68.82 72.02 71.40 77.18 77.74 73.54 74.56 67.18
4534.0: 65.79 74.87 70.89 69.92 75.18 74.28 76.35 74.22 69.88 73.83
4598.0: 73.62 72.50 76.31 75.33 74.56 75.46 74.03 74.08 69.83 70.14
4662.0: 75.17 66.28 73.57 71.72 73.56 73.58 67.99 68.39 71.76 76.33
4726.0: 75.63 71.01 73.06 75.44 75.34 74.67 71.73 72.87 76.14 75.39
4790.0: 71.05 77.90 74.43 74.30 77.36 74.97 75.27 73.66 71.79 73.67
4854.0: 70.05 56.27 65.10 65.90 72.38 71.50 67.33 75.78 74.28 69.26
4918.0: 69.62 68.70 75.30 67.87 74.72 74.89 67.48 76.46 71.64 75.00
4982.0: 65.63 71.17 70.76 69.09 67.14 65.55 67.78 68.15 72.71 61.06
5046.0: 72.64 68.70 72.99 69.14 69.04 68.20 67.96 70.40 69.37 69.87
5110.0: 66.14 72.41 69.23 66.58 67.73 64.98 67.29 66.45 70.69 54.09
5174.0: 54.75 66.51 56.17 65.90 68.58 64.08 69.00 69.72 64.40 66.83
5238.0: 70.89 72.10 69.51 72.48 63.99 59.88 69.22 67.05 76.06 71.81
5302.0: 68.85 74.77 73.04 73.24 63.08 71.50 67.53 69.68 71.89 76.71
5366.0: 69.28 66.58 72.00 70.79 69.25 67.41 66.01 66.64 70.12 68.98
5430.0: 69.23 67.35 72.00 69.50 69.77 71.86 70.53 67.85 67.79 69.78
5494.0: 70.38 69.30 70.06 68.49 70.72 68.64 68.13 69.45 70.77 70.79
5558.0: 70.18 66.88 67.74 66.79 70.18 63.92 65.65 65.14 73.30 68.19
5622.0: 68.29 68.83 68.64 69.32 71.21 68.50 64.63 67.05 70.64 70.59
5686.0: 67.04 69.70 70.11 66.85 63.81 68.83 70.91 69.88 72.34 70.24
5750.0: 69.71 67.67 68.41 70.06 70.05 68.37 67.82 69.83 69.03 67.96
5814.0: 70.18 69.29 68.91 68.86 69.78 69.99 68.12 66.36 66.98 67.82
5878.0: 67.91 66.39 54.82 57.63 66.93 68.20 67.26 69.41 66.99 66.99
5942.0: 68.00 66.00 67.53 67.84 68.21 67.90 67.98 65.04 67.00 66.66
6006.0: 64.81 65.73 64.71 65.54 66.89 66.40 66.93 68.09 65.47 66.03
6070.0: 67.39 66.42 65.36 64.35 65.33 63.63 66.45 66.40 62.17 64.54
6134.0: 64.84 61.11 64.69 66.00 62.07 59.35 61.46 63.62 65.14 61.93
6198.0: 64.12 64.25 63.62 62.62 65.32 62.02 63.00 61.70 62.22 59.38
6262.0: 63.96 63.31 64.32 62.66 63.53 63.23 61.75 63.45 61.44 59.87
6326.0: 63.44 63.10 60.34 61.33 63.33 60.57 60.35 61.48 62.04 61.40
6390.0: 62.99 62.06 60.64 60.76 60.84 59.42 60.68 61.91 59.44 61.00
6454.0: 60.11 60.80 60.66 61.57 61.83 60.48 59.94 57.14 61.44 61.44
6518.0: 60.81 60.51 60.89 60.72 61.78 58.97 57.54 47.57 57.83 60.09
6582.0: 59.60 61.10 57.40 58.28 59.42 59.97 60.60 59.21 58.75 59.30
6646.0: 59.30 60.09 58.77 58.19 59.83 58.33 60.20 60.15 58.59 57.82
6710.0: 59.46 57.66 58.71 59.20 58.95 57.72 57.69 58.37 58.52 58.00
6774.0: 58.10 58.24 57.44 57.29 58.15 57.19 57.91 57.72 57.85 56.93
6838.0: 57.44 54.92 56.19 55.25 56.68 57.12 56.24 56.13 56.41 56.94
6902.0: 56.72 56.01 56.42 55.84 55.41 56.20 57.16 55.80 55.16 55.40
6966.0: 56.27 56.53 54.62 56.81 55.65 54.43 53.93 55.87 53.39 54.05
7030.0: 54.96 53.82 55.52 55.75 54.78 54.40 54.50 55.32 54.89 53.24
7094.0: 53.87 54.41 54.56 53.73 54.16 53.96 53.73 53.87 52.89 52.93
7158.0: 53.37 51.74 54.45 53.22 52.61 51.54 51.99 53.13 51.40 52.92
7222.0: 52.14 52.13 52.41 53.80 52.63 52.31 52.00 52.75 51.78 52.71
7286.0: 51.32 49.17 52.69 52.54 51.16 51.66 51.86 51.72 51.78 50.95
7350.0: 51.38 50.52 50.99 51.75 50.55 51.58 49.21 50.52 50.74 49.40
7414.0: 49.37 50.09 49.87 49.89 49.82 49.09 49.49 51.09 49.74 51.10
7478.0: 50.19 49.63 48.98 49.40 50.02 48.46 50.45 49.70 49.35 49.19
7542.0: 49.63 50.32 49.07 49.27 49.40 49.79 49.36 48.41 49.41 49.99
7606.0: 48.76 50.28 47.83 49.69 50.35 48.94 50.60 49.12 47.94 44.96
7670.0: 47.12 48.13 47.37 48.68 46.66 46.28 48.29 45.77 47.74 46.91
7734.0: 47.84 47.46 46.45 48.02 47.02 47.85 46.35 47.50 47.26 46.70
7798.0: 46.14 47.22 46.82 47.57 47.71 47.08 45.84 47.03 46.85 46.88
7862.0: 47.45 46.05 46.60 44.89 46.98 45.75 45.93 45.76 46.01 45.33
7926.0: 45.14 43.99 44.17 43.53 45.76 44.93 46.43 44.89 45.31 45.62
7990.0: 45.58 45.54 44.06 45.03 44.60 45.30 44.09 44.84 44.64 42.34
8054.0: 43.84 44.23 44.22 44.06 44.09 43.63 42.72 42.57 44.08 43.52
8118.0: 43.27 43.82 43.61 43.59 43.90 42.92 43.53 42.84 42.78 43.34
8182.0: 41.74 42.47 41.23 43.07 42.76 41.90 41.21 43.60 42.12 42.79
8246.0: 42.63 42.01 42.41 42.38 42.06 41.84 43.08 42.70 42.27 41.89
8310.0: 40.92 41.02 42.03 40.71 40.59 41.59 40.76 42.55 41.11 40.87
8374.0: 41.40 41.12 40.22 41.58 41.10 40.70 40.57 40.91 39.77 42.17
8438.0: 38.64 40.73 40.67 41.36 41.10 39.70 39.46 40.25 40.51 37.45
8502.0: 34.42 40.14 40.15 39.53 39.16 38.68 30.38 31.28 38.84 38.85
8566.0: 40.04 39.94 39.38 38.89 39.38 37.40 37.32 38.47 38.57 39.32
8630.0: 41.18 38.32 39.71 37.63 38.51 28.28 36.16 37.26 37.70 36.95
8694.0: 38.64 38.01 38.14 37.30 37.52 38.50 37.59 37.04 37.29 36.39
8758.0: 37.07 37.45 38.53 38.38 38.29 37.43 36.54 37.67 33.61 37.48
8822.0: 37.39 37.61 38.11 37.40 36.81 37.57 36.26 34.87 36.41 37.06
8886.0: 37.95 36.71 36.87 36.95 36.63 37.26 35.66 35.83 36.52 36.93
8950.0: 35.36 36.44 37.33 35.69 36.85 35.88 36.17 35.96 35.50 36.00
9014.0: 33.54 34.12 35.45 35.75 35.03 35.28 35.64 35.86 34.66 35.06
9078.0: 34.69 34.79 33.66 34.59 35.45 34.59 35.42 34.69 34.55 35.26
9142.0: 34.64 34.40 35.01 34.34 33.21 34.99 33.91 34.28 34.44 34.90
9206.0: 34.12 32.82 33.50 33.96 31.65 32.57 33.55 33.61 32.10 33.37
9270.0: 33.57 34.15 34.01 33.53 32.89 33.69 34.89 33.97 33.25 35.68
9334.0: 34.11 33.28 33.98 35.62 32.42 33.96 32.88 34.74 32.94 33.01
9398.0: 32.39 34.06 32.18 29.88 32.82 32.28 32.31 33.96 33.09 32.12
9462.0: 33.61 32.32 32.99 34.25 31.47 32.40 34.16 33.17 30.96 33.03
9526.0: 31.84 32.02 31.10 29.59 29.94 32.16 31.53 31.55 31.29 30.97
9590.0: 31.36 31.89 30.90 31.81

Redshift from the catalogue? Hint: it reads 0.000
